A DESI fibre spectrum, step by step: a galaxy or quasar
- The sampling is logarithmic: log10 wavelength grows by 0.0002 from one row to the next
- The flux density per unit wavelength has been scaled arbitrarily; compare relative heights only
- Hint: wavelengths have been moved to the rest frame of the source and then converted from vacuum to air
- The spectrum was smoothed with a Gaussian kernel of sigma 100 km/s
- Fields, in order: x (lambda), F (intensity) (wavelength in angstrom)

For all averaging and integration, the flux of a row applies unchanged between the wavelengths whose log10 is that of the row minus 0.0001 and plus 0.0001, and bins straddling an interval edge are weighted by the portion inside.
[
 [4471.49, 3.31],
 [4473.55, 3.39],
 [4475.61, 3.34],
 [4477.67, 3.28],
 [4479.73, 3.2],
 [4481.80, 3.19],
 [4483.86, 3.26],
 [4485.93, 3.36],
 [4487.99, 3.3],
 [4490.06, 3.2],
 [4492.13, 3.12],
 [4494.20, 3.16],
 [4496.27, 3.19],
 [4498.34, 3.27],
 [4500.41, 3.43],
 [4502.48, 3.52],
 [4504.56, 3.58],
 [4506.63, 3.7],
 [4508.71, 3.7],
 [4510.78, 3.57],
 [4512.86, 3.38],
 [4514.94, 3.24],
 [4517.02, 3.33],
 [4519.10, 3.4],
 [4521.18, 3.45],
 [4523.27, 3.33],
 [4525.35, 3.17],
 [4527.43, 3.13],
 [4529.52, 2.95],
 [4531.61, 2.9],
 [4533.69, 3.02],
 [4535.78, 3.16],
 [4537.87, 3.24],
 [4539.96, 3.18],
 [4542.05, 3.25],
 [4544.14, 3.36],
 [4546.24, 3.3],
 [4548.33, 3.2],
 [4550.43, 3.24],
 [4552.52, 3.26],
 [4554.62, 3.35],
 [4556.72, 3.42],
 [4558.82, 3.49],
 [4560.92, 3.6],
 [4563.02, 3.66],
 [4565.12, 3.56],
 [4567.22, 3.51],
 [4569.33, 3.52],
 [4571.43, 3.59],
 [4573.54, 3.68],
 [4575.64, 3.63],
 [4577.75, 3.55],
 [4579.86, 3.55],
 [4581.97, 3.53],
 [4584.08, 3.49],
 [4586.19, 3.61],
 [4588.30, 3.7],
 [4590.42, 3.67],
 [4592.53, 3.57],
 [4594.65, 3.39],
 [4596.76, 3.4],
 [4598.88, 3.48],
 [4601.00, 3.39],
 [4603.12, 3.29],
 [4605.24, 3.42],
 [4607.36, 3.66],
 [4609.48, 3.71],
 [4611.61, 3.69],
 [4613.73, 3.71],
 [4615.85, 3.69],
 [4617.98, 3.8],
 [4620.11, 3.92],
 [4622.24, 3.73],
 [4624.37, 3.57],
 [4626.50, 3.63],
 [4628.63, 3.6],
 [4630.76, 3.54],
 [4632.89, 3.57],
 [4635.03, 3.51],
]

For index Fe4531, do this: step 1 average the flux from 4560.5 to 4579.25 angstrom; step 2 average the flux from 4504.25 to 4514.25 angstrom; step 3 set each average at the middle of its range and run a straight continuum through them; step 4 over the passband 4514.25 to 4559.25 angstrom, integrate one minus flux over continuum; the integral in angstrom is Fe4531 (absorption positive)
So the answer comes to 4.3 angstrom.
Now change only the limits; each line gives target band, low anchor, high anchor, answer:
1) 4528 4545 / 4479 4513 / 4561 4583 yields 1.7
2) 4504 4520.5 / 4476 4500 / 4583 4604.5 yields -0.9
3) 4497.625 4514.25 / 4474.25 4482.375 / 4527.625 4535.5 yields -2.1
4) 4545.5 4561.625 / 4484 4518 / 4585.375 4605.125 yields 0.4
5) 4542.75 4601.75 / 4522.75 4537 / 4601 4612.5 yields -2.7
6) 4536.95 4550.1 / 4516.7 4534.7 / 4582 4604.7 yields 0.0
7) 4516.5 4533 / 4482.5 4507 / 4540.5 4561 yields 0.6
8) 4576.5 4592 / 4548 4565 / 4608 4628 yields -0.1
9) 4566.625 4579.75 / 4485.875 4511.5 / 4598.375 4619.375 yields -0.2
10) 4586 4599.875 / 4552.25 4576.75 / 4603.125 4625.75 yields 0.3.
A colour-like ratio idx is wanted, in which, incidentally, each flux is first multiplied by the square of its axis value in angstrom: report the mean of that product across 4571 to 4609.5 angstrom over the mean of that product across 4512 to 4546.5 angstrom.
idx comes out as 1.13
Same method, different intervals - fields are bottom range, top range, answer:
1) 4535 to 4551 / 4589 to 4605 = 1.09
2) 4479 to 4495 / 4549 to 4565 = 1.10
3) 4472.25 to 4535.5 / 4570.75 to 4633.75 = 1.14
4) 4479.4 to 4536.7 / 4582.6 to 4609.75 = 1.11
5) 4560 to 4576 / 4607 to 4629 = 1.05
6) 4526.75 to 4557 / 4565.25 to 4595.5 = 1.14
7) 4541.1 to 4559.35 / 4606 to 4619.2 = 1.15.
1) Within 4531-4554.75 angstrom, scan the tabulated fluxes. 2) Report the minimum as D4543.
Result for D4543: 2.9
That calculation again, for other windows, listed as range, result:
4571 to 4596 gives 3.39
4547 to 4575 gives 3.2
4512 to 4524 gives 3.24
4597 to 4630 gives 3.29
